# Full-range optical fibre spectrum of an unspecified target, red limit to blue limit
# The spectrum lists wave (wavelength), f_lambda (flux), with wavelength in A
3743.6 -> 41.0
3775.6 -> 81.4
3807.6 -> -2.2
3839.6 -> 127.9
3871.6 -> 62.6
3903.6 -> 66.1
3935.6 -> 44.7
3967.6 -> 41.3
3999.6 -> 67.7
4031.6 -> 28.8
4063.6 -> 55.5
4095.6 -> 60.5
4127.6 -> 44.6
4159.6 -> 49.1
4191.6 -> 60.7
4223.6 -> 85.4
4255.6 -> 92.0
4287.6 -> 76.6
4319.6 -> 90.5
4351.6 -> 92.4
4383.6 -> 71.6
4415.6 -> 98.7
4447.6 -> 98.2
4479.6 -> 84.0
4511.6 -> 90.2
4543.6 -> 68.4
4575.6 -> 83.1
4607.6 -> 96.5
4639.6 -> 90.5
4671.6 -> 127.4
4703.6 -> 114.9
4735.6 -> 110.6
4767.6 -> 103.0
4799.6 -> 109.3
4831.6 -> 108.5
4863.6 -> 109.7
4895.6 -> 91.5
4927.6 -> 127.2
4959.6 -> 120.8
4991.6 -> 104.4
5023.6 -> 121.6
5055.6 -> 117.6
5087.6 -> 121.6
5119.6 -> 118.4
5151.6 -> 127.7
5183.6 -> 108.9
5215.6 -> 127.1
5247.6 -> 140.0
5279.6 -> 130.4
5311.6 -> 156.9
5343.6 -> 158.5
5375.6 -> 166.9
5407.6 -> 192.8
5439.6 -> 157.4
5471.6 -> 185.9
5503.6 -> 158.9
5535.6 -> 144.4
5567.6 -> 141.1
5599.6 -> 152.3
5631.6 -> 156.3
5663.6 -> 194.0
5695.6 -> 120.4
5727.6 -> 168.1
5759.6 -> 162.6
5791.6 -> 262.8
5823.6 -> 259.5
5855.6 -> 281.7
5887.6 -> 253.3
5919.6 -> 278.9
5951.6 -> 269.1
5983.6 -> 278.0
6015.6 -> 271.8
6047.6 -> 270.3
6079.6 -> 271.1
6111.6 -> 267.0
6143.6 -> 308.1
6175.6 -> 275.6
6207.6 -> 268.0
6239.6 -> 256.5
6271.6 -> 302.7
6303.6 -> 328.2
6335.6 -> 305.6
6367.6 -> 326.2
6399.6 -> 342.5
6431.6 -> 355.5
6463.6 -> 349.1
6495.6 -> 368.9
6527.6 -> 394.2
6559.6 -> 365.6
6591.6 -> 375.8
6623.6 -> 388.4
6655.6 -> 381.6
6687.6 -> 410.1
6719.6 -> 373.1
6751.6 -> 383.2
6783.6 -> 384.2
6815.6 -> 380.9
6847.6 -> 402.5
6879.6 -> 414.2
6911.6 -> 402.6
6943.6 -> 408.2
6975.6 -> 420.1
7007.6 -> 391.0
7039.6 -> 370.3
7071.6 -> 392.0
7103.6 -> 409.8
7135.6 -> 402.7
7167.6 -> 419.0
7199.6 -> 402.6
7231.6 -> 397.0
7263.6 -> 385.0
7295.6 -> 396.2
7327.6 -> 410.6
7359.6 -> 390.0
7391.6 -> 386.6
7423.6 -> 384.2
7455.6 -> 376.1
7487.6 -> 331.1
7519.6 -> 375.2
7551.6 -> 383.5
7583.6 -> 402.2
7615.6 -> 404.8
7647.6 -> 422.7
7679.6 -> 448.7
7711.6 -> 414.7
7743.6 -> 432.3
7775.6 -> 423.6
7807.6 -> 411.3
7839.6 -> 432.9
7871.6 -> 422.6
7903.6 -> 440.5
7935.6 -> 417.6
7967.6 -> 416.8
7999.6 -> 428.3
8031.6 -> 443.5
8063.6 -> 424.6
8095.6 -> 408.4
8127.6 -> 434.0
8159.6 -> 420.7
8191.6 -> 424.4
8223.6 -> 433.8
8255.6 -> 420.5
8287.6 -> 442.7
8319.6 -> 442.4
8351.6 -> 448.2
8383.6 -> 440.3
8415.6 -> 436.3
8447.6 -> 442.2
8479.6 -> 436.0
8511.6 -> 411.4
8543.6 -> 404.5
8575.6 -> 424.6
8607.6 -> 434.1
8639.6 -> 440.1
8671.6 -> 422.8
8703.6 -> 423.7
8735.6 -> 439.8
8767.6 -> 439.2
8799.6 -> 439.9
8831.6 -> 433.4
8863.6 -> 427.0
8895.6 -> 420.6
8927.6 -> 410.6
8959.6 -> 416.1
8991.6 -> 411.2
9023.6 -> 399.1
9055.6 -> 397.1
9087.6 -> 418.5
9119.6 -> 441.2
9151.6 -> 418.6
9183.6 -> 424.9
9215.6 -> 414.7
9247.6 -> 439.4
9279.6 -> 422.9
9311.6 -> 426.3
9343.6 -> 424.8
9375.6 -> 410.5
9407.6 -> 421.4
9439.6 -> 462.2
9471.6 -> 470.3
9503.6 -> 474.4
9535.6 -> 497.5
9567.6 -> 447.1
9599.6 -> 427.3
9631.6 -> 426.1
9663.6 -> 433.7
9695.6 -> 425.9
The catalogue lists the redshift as 0.447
